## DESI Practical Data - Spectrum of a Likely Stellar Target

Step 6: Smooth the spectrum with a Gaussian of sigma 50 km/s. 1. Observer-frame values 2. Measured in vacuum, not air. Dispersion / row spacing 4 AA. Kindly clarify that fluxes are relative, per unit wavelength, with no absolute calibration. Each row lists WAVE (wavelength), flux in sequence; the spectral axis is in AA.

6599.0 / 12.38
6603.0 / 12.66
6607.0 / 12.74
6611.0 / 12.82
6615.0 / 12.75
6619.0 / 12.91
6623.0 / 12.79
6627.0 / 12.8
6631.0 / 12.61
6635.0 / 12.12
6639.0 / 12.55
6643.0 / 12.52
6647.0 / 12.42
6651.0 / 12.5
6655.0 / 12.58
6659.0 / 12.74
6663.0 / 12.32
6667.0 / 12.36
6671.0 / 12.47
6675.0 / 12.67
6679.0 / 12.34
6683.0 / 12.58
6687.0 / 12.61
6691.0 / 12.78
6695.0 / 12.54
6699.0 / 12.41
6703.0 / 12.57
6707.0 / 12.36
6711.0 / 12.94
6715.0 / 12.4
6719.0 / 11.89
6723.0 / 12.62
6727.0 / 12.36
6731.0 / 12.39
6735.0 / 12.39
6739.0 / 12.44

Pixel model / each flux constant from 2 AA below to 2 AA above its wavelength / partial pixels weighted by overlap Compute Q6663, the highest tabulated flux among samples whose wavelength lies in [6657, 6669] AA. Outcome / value 12.74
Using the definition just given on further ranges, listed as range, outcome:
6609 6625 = 12.91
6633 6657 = 12.58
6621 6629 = 12.8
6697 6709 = 12.57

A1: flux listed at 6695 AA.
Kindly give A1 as 12.54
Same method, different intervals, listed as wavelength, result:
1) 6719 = 11.89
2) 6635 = 12.12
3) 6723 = 12.62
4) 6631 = 12.61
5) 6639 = 12.55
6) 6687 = 12.61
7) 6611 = 12.82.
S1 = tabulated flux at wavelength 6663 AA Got 12.32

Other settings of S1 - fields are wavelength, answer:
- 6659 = 12.74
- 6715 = 12.4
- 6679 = 12.34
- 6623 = 12.79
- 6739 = 12.44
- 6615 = 12.75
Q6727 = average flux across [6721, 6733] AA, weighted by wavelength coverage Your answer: 12.5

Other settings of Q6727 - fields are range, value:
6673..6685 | 12.5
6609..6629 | 12.8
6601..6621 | 12.8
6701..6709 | 12.5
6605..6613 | 12.8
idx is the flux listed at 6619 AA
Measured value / 12.91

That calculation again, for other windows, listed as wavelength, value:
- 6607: 12.74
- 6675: 12.67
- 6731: 12.39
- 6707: 12.36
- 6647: 12.42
